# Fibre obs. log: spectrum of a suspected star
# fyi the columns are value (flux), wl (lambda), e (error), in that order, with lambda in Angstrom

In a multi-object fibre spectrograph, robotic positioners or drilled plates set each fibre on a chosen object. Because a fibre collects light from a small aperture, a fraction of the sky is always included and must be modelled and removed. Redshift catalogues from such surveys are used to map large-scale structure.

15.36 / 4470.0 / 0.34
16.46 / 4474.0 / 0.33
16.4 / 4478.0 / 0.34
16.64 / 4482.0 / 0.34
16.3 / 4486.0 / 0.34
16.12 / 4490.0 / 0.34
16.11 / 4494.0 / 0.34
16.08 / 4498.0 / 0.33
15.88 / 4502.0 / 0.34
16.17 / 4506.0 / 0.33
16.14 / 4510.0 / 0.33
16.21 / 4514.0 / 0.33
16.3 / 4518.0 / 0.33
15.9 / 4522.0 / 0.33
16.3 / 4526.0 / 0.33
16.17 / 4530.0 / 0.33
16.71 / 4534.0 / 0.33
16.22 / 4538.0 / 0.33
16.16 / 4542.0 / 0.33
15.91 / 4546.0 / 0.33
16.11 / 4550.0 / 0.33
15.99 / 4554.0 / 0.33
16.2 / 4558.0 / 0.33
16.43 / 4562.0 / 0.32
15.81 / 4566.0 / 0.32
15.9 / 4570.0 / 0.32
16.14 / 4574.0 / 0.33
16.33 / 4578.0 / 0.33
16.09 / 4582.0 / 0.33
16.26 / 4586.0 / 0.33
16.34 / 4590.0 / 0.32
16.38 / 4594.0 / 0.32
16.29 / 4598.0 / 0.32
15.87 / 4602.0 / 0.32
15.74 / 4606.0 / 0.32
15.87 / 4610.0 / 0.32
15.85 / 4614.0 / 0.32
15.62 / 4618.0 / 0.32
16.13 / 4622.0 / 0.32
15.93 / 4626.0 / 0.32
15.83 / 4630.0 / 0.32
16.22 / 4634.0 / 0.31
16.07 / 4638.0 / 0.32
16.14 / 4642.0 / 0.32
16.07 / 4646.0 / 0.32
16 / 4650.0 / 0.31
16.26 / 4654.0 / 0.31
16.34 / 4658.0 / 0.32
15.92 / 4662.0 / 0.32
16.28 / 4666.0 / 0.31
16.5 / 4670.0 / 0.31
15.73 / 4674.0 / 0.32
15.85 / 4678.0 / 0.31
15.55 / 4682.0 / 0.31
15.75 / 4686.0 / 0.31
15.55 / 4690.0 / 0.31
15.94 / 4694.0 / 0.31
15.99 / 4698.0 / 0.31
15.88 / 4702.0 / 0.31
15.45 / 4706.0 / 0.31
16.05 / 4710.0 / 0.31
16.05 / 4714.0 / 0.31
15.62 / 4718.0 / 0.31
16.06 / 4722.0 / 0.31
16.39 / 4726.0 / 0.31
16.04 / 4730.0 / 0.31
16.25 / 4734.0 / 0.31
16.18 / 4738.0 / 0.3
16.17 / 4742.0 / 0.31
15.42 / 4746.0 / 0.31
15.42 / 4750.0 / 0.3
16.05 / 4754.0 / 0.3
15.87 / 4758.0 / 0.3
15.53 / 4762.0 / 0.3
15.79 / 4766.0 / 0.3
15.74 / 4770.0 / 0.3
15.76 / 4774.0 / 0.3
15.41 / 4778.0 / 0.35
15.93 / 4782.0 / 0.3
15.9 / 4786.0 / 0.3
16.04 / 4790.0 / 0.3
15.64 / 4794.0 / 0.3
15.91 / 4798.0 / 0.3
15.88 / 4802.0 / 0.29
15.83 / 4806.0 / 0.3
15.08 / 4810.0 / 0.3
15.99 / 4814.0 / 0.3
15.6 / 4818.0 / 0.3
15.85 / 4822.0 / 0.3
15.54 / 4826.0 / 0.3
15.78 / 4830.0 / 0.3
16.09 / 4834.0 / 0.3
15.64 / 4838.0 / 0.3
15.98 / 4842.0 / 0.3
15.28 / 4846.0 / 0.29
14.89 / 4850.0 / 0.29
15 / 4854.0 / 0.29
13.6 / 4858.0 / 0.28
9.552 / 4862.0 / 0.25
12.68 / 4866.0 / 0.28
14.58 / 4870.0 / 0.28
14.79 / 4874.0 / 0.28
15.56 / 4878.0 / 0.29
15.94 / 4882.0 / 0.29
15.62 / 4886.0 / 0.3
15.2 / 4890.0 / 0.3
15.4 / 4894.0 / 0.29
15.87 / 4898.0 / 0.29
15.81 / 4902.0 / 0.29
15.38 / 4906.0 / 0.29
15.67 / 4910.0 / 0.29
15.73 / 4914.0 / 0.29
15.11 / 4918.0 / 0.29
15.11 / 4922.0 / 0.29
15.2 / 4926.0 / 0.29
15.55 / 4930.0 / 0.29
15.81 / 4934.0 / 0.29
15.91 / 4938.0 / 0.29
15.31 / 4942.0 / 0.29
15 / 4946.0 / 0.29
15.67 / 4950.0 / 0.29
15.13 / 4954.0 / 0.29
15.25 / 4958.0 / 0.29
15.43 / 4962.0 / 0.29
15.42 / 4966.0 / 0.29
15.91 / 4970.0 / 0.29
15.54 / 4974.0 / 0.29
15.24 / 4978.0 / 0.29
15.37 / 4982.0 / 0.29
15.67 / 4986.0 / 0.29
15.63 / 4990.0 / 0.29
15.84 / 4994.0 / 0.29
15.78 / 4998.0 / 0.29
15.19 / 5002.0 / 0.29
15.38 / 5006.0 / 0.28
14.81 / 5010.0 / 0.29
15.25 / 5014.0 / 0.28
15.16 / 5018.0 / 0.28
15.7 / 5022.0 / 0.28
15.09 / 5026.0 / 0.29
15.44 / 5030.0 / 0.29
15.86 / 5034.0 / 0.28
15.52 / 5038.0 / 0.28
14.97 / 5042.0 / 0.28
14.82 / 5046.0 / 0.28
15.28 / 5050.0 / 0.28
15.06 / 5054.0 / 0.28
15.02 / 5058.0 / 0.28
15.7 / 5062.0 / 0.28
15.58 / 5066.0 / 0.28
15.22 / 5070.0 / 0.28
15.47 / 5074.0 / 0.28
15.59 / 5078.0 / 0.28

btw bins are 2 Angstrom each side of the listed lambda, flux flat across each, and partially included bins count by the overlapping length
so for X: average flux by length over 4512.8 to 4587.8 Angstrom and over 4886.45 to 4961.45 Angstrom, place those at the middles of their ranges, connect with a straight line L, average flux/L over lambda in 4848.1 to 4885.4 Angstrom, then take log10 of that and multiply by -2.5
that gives 0.11 mag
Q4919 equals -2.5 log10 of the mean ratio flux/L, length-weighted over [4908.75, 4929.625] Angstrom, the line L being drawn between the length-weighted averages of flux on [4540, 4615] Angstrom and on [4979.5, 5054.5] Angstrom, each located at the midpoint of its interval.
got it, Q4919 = 0.01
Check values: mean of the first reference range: 16.1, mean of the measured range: 15.4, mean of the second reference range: 15.4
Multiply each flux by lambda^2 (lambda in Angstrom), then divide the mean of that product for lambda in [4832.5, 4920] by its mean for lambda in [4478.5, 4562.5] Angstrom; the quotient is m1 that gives 1.08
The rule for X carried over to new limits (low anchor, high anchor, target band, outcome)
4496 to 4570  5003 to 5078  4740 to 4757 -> 0.00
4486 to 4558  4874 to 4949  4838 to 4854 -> 0.02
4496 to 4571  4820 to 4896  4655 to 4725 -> -0.03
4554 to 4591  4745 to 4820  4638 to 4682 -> -0.01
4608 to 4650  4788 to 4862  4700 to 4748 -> -0.02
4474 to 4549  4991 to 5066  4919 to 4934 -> 0.01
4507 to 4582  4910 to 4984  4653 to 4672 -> -0.02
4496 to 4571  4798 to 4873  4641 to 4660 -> -0.03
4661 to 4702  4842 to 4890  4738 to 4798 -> -0.04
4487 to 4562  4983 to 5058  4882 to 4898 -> 0.00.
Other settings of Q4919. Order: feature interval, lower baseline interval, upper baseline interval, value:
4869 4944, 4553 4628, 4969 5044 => 0.01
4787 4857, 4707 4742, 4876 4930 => 0.01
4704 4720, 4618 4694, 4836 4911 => -0.01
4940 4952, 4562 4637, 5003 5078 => 0.01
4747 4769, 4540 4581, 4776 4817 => 0.01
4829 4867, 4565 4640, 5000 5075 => 0.08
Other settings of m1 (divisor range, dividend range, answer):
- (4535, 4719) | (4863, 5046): 1.10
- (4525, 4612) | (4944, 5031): 1.14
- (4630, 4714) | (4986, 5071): 1.11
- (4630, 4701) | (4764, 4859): 1.04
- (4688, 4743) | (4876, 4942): 1.06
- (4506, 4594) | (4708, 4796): 1.07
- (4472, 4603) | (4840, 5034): 1.11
